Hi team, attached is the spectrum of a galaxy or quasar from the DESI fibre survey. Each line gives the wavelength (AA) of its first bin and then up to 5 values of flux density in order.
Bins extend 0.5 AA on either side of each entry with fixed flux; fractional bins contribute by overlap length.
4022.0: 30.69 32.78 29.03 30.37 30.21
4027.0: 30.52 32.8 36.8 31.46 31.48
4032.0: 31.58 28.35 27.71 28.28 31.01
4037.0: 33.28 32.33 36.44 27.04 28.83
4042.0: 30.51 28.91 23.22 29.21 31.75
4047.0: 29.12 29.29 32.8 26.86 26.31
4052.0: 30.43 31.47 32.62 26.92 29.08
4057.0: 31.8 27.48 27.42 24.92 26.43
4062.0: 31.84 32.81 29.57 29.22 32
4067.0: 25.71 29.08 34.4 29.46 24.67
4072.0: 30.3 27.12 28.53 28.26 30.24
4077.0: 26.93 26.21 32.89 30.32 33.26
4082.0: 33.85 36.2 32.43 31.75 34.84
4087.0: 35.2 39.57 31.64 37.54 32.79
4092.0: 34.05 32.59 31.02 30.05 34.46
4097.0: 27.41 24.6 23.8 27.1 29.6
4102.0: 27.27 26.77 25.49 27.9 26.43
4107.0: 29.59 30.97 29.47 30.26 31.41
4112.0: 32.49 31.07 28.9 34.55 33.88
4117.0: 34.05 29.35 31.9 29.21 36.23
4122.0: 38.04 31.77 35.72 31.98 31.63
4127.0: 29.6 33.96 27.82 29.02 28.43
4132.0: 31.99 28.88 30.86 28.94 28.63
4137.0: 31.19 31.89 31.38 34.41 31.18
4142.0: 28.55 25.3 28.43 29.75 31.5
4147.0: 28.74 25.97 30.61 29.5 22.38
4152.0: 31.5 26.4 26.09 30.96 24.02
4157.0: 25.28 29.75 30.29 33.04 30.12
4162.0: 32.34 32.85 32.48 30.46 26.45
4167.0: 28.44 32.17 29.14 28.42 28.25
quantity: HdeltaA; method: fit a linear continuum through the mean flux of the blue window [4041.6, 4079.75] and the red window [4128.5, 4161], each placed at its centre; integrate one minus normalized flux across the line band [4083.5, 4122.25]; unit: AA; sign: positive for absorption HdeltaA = -2.7 AA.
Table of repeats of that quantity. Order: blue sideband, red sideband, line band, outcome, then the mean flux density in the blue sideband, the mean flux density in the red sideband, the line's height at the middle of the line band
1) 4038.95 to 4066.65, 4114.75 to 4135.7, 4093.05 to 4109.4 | 1.4 AA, 29.3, 31.7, 30.9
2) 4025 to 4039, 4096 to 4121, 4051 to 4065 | 0.7 AA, 31.4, 29.6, 30.8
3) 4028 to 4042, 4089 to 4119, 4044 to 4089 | 0.8 AA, 31.2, 30.2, 30.7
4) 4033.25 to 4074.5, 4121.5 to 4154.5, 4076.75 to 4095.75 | -2.1 AA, 29.4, 30.1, 29.7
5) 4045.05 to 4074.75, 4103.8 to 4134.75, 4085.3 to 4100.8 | -0.7 AA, 29.3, 31.1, 30.3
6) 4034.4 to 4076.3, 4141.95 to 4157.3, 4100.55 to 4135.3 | -2.9 AA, 29.4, 27.8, 28.4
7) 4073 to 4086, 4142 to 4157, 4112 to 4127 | -1.8 AA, 30.9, 27.9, 29.2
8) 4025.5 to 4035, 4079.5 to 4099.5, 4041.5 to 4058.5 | 1.2 AA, 31.1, 32.4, 31.5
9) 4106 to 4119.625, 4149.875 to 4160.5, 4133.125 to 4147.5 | -0.4 AA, 31.2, 28.1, 29.2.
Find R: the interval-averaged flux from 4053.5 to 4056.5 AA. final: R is 29.5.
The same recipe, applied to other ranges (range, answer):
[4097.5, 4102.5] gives 26.5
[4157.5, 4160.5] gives 31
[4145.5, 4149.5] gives 29.2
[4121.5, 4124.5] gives 35.2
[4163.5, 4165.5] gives 31.5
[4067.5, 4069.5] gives 31.7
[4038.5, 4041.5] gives 30.8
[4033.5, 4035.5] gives 28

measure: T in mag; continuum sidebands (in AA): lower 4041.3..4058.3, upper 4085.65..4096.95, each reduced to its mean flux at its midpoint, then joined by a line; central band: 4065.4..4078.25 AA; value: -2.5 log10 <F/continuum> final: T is 0.10 mag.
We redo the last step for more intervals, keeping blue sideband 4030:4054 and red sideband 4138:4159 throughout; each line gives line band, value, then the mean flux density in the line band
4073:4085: -0.044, 30.7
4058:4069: 0.022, 29.1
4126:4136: -0.039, 30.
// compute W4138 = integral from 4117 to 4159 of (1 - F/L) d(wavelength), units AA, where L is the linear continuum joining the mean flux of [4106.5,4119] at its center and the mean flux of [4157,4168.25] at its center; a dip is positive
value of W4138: 1.2 AA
